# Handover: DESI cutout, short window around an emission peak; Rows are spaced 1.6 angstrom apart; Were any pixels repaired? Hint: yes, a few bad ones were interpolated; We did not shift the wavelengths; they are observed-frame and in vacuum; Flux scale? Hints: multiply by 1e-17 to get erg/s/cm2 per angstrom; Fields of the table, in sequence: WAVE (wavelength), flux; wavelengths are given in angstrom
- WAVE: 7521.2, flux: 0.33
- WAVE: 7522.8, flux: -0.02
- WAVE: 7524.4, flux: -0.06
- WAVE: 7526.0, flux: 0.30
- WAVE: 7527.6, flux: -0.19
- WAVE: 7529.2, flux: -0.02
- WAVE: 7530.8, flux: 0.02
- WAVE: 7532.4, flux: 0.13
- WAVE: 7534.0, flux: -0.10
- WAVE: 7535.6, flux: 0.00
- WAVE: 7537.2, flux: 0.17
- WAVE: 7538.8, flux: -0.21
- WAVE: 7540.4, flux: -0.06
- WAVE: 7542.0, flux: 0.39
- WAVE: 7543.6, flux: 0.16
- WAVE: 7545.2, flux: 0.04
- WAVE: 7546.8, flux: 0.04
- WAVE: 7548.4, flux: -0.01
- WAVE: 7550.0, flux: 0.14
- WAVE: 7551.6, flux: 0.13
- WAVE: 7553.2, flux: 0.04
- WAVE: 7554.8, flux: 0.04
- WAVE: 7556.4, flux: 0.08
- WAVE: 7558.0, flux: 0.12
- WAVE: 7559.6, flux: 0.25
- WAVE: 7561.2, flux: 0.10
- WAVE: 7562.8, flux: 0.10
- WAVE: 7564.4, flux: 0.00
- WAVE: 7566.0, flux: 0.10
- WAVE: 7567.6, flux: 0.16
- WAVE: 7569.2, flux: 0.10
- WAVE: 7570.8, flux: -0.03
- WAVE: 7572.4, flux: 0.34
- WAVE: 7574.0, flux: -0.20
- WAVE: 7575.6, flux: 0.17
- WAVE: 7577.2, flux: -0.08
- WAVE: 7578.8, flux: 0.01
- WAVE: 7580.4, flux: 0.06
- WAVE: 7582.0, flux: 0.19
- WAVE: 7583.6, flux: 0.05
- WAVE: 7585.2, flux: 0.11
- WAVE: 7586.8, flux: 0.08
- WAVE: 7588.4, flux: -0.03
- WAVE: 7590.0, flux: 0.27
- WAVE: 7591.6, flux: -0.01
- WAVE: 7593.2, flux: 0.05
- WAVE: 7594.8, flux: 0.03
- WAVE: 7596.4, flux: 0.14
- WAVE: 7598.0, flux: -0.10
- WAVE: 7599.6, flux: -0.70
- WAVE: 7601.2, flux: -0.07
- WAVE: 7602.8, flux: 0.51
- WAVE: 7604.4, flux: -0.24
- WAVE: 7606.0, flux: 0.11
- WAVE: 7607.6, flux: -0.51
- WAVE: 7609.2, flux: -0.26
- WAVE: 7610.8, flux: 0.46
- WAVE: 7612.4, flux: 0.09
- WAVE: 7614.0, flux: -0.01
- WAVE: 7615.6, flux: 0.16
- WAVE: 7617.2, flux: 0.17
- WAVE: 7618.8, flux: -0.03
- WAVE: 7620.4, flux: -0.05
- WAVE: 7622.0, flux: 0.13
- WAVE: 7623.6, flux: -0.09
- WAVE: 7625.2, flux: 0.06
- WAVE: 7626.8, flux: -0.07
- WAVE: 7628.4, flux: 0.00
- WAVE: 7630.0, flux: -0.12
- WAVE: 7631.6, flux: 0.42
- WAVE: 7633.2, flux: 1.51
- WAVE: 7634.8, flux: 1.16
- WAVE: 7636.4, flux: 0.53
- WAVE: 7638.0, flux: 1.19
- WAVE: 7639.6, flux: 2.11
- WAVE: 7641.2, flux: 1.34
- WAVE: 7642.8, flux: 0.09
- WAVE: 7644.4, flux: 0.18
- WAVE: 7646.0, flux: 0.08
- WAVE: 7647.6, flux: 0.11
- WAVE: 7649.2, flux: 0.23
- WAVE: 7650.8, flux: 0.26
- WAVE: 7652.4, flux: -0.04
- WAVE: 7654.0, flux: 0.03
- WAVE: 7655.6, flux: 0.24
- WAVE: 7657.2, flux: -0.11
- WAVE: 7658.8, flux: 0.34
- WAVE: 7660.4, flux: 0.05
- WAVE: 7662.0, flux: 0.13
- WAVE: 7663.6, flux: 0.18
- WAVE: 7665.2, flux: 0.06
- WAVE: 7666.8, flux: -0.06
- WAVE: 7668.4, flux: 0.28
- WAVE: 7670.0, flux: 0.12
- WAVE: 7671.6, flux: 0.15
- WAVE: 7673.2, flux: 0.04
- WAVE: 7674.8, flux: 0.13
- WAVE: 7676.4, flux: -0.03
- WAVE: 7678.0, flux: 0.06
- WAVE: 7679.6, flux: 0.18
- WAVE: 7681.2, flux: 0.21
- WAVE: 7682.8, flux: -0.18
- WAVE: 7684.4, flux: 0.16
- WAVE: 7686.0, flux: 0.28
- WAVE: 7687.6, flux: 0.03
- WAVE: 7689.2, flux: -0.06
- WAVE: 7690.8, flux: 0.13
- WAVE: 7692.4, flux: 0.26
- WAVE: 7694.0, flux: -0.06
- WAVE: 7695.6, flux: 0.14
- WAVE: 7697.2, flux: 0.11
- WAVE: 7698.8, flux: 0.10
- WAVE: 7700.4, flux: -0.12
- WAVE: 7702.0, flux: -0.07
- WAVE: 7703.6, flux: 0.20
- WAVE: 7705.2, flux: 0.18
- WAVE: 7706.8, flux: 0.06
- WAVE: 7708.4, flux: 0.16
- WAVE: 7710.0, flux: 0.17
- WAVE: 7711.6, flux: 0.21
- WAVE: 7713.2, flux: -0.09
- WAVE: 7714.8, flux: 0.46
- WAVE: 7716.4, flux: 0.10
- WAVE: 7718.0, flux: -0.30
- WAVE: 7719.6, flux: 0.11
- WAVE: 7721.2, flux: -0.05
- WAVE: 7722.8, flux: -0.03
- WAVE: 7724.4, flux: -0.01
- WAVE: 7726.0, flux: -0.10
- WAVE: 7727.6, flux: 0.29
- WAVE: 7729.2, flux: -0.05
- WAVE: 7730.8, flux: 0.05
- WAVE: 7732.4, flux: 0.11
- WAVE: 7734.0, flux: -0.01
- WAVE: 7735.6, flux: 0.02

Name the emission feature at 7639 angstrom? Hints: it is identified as [O II]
